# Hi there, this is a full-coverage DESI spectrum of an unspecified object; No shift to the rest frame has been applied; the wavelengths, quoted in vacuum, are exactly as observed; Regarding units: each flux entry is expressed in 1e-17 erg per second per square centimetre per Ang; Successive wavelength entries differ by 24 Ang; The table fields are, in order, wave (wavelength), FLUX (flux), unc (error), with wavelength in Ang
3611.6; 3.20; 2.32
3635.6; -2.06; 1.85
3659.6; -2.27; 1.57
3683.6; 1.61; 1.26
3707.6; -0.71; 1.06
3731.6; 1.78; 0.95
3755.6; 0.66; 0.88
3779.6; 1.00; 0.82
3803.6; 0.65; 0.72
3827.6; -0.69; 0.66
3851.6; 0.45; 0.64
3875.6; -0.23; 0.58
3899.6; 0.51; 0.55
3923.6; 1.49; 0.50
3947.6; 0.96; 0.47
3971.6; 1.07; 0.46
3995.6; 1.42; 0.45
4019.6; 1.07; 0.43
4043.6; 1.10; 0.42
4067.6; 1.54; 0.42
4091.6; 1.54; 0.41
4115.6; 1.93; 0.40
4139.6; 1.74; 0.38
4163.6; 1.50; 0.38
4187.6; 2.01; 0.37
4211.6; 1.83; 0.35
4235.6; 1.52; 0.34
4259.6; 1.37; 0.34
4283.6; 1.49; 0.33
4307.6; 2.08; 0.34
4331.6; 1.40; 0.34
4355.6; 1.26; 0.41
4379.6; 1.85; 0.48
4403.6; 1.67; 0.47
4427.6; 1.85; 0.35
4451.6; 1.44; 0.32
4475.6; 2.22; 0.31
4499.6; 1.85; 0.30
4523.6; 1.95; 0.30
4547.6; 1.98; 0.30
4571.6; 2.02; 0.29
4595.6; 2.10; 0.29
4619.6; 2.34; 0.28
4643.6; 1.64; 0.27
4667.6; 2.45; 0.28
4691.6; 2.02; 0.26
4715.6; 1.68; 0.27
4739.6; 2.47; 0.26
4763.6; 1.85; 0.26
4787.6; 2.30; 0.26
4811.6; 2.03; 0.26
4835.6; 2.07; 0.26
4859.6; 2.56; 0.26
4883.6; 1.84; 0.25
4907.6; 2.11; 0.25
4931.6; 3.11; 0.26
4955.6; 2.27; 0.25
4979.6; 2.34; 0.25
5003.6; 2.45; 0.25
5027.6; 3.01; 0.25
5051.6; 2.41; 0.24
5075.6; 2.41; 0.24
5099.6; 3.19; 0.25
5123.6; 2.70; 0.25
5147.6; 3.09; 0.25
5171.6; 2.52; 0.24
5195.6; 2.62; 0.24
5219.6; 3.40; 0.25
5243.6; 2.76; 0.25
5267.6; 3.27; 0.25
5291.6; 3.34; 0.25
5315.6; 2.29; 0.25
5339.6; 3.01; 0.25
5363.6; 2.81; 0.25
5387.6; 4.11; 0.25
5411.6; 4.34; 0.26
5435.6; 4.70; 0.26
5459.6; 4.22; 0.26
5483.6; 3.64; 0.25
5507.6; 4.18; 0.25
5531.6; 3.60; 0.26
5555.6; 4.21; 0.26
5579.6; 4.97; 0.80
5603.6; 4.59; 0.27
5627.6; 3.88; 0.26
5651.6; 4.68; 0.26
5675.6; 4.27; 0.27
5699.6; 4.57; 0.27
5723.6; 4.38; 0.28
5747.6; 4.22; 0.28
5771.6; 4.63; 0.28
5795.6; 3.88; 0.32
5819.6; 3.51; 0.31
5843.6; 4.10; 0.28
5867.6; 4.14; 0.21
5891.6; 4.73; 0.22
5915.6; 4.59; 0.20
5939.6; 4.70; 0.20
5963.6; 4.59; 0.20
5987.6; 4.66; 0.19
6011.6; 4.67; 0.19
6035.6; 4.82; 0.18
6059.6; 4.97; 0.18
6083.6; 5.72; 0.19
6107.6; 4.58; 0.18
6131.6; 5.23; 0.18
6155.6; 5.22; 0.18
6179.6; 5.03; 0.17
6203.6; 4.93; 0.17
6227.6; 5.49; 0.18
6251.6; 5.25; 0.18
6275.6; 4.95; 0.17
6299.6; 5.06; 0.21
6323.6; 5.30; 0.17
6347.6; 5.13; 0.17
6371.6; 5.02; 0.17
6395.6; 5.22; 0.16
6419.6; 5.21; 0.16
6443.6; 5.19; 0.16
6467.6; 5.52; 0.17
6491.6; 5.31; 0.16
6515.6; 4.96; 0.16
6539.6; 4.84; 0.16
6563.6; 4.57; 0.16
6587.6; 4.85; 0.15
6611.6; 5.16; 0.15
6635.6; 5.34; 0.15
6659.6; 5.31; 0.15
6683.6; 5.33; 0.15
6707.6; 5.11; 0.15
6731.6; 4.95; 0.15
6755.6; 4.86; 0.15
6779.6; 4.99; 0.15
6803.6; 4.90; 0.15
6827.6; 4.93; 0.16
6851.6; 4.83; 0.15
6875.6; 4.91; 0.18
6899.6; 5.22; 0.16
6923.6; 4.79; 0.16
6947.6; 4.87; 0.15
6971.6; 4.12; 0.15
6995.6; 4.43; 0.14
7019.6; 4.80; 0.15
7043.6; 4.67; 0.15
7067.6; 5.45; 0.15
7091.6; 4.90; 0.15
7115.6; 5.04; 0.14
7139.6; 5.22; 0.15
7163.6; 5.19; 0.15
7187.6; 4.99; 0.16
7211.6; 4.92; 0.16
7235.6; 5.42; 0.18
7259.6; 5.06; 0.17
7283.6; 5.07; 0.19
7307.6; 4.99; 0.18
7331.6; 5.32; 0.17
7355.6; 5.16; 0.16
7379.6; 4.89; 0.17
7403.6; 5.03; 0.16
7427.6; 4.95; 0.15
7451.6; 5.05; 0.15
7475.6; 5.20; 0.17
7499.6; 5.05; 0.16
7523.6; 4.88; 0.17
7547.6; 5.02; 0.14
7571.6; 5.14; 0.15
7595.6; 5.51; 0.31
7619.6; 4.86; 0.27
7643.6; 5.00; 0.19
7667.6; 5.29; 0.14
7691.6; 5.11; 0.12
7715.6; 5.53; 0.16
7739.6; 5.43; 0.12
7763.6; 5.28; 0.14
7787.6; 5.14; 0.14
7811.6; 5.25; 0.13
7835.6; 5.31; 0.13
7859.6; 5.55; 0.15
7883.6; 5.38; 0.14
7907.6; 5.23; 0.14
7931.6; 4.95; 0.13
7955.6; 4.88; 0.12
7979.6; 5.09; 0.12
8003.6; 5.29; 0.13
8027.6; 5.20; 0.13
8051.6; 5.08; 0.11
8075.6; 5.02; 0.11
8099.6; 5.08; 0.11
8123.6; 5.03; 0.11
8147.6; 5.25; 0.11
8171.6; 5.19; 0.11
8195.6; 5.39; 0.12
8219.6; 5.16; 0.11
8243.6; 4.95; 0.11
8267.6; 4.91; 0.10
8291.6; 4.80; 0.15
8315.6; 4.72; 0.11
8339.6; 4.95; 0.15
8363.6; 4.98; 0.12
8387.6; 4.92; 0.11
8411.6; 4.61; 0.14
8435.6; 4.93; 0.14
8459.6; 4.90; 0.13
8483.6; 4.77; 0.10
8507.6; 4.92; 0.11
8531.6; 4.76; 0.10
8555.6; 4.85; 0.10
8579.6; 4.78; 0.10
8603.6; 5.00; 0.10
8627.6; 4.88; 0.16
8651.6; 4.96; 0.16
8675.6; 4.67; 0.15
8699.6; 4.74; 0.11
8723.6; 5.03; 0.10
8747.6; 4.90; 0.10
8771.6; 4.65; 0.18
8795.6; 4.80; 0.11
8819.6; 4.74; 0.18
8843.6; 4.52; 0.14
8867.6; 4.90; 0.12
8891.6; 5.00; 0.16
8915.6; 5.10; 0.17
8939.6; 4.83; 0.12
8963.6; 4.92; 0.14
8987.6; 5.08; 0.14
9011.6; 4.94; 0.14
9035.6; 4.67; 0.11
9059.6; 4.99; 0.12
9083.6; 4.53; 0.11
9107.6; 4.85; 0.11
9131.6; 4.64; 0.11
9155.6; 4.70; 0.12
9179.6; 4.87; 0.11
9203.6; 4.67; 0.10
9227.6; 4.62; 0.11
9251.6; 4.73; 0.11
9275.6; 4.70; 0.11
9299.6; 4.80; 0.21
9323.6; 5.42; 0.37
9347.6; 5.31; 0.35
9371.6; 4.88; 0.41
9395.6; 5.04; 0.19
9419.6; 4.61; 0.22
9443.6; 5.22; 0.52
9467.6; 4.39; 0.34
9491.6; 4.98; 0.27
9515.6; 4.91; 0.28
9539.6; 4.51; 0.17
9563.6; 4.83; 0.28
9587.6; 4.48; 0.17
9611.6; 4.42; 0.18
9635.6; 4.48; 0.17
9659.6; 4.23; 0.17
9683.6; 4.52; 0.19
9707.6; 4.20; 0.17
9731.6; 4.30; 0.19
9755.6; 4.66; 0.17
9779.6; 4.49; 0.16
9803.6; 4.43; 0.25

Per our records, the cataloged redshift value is 0.348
